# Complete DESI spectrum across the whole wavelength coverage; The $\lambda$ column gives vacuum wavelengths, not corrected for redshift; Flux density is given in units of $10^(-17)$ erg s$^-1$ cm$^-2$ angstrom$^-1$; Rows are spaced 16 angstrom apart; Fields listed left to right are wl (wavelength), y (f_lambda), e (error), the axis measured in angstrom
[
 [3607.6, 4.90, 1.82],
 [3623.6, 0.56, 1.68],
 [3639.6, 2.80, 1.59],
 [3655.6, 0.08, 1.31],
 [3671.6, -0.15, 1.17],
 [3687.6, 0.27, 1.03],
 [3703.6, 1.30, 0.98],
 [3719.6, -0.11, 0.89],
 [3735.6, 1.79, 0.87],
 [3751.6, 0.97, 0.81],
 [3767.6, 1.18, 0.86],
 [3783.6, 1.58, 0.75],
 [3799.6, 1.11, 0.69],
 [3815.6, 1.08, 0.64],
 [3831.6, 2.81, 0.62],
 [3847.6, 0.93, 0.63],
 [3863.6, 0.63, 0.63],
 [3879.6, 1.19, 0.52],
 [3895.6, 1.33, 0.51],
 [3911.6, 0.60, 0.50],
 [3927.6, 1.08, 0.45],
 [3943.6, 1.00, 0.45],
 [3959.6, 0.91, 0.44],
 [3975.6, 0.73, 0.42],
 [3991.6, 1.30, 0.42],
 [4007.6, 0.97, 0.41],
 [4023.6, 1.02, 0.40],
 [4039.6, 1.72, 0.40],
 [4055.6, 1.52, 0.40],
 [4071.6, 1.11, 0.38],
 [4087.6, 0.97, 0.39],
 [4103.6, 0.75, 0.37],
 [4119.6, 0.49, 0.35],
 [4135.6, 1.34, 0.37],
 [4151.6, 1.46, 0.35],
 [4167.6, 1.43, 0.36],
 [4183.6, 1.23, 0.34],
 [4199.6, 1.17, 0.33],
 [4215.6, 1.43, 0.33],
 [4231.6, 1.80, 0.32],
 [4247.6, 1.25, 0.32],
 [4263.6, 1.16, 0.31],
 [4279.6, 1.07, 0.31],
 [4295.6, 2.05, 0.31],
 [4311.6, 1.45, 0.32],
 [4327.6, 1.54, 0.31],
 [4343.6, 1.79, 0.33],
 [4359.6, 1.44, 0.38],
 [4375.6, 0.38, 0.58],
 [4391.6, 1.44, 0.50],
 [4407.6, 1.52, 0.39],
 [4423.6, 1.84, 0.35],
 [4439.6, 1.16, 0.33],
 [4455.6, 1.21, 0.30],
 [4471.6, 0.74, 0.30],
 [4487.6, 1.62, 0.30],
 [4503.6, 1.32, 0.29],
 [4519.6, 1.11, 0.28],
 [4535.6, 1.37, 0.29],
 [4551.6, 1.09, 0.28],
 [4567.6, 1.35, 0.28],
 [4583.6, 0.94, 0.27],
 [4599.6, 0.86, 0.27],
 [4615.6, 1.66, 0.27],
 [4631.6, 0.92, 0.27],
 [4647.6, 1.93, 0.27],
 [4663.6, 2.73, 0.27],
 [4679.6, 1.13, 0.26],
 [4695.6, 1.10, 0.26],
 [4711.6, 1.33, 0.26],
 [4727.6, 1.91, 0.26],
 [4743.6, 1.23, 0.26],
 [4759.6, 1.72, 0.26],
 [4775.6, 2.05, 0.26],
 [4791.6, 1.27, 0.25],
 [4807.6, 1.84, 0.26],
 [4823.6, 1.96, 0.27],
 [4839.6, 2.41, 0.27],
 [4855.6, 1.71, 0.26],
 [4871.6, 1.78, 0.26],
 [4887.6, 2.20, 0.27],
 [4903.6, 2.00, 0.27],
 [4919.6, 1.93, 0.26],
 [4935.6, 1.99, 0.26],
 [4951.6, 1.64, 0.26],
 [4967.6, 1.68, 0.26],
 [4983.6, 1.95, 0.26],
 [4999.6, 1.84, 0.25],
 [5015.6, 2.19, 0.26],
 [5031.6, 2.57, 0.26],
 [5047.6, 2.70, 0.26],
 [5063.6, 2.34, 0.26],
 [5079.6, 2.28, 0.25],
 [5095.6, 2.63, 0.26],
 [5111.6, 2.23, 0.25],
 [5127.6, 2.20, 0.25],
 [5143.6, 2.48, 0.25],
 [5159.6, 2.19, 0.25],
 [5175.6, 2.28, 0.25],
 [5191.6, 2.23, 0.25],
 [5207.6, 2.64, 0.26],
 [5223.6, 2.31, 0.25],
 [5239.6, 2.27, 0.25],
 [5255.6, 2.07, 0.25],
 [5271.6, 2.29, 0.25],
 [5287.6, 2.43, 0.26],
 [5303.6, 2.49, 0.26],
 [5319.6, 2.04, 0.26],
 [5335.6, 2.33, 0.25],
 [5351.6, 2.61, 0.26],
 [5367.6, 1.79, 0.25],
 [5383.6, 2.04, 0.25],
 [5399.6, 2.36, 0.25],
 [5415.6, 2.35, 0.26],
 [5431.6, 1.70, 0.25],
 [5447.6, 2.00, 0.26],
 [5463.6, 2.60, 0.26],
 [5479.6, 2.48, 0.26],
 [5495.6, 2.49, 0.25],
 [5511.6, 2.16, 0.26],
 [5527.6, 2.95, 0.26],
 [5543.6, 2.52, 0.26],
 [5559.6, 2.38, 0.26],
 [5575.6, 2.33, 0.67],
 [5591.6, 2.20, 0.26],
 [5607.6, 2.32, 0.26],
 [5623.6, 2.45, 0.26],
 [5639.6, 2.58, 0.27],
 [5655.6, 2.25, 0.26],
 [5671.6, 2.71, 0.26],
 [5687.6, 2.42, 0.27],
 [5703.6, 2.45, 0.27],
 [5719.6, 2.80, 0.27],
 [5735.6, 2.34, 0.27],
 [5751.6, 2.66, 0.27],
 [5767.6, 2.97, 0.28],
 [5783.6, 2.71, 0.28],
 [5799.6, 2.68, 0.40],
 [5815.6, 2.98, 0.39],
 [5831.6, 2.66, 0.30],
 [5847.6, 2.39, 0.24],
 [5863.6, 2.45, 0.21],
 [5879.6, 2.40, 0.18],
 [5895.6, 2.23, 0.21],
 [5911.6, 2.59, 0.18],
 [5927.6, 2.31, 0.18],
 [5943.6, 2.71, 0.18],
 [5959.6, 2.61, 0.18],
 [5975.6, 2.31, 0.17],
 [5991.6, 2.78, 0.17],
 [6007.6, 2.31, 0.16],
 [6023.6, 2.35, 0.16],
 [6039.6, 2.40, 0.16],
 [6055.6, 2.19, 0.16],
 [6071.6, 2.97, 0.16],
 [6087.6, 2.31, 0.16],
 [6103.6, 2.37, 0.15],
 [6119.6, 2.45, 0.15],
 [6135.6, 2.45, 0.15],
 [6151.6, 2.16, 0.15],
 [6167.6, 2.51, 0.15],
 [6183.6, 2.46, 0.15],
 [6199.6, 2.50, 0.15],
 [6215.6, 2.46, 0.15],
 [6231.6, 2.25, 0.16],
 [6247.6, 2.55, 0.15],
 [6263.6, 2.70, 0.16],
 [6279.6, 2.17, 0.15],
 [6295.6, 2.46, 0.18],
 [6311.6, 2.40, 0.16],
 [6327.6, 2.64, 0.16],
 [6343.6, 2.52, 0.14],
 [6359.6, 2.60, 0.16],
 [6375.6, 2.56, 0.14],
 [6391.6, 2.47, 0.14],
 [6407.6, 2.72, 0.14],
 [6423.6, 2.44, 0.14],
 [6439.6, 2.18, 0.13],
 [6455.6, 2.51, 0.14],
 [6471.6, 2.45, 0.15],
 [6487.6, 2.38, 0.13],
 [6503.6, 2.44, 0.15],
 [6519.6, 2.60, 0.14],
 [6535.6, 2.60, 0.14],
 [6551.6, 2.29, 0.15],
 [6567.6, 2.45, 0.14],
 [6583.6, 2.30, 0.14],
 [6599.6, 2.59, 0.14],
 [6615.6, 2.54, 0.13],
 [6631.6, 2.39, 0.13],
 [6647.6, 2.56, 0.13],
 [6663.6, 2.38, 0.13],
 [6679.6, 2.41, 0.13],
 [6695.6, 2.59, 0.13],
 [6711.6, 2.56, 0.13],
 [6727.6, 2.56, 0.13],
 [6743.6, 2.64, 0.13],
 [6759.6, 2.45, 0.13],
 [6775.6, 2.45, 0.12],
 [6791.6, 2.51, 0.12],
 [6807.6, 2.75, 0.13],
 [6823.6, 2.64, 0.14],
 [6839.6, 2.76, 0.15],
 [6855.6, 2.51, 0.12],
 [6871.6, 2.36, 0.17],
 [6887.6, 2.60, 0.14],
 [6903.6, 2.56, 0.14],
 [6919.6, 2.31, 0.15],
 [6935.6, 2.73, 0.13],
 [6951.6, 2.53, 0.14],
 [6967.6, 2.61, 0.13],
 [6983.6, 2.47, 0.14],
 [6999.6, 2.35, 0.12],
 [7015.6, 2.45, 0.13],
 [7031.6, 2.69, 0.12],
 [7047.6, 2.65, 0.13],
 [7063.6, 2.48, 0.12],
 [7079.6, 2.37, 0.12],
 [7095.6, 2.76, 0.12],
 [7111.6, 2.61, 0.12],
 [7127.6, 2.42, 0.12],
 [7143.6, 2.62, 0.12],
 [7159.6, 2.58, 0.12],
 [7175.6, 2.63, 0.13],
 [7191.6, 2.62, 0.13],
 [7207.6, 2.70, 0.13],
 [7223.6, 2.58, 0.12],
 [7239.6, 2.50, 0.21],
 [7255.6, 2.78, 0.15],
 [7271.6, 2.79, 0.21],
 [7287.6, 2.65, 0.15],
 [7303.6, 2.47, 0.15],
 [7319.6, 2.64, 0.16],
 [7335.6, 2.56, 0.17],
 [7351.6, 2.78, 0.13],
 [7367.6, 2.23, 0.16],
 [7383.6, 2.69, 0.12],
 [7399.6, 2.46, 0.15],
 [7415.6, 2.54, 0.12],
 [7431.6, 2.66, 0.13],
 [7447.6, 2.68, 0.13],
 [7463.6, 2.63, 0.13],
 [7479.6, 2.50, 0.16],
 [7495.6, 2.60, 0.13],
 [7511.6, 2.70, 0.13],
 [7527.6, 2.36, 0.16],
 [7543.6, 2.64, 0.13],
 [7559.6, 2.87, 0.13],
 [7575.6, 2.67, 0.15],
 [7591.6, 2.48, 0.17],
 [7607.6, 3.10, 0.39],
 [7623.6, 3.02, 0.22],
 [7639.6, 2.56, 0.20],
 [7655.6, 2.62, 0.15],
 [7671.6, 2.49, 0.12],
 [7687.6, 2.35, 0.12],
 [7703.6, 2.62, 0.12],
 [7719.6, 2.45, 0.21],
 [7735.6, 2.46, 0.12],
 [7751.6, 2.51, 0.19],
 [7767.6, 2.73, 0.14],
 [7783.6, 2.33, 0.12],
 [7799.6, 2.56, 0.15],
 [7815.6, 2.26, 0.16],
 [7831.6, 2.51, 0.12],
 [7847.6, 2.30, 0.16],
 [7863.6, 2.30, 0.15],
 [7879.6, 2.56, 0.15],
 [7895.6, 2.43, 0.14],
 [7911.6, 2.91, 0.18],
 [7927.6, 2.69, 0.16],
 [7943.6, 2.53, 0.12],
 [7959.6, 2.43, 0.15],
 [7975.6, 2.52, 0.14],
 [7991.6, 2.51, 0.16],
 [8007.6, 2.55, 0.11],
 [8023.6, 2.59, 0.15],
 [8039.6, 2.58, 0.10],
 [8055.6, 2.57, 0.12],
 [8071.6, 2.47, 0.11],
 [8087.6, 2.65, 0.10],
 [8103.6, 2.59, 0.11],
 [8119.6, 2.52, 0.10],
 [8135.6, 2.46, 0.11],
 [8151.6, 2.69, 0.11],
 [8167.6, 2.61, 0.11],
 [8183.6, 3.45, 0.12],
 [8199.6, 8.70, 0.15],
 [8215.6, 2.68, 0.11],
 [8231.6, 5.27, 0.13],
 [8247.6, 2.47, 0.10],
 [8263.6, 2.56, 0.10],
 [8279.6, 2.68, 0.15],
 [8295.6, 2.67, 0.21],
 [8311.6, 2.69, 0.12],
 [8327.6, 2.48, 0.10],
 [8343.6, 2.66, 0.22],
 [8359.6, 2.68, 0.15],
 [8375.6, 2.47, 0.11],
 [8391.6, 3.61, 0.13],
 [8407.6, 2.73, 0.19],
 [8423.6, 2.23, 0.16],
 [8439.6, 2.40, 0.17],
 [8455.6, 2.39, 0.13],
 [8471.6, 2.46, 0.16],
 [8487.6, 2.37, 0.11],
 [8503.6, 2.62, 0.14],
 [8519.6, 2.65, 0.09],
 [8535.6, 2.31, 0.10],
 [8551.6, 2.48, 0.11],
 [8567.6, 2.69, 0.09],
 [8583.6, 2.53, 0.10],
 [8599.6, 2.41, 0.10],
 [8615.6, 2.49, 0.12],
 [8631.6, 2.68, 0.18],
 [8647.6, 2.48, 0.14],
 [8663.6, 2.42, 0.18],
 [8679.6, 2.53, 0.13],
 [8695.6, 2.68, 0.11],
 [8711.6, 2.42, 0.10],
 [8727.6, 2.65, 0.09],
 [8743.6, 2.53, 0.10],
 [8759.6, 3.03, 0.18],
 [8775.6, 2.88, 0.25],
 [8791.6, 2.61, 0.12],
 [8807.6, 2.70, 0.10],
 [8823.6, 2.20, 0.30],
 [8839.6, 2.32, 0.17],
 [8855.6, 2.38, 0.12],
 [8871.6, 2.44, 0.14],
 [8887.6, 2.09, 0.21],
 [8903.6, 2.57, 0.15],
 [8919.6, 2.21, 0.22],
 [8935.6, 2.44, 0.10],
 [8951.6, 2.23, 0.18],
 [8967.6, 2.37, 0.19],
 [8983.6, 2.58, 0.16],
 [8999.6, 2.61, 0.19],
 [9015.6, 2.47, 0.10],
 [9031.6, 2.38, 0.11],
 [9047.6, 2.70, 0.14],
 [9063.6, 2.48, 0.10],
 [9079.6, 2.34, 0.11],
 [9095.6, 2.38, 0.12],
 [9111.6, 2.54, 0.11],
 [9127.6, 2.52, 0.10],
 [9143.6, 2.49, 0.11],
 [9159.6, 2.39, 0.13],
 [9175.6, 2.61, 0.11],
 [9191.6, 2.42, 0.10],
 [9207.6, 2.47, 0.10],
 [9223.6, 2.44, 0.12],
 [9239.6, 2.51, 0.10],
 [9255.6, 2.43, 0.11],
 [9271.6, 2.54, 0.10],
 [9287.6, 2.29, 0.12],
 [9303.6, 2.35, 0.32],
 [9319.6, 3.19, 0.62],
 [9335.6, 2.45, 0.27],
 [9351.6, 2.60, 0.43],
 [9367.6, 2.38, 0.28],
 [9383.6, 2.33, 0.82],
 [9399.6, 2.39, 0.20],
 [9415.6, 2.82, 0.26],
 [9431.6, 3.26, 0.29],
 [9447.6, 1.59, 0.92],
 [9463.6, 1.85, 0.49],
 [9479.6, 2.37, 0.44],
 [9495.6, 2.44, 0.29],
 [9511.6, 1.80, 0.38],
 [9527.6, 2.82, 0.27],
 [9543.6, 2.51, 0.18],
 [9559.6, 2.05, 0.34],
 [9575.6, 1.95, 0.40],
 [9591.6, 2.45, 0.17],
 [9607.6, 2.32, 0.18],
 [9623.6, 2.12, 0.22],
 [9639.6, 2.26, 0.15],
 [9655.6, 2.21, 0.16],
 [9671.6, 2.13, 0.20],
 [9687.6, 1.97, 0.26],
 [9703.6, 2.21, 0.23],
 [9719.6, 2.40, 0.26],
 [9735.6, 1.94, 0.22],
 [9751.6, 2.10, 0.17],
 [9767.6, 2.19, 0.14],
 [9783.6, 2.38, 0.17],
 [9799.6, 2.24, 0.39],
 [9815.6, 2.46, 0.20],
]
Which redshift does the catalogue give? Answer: 0.249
